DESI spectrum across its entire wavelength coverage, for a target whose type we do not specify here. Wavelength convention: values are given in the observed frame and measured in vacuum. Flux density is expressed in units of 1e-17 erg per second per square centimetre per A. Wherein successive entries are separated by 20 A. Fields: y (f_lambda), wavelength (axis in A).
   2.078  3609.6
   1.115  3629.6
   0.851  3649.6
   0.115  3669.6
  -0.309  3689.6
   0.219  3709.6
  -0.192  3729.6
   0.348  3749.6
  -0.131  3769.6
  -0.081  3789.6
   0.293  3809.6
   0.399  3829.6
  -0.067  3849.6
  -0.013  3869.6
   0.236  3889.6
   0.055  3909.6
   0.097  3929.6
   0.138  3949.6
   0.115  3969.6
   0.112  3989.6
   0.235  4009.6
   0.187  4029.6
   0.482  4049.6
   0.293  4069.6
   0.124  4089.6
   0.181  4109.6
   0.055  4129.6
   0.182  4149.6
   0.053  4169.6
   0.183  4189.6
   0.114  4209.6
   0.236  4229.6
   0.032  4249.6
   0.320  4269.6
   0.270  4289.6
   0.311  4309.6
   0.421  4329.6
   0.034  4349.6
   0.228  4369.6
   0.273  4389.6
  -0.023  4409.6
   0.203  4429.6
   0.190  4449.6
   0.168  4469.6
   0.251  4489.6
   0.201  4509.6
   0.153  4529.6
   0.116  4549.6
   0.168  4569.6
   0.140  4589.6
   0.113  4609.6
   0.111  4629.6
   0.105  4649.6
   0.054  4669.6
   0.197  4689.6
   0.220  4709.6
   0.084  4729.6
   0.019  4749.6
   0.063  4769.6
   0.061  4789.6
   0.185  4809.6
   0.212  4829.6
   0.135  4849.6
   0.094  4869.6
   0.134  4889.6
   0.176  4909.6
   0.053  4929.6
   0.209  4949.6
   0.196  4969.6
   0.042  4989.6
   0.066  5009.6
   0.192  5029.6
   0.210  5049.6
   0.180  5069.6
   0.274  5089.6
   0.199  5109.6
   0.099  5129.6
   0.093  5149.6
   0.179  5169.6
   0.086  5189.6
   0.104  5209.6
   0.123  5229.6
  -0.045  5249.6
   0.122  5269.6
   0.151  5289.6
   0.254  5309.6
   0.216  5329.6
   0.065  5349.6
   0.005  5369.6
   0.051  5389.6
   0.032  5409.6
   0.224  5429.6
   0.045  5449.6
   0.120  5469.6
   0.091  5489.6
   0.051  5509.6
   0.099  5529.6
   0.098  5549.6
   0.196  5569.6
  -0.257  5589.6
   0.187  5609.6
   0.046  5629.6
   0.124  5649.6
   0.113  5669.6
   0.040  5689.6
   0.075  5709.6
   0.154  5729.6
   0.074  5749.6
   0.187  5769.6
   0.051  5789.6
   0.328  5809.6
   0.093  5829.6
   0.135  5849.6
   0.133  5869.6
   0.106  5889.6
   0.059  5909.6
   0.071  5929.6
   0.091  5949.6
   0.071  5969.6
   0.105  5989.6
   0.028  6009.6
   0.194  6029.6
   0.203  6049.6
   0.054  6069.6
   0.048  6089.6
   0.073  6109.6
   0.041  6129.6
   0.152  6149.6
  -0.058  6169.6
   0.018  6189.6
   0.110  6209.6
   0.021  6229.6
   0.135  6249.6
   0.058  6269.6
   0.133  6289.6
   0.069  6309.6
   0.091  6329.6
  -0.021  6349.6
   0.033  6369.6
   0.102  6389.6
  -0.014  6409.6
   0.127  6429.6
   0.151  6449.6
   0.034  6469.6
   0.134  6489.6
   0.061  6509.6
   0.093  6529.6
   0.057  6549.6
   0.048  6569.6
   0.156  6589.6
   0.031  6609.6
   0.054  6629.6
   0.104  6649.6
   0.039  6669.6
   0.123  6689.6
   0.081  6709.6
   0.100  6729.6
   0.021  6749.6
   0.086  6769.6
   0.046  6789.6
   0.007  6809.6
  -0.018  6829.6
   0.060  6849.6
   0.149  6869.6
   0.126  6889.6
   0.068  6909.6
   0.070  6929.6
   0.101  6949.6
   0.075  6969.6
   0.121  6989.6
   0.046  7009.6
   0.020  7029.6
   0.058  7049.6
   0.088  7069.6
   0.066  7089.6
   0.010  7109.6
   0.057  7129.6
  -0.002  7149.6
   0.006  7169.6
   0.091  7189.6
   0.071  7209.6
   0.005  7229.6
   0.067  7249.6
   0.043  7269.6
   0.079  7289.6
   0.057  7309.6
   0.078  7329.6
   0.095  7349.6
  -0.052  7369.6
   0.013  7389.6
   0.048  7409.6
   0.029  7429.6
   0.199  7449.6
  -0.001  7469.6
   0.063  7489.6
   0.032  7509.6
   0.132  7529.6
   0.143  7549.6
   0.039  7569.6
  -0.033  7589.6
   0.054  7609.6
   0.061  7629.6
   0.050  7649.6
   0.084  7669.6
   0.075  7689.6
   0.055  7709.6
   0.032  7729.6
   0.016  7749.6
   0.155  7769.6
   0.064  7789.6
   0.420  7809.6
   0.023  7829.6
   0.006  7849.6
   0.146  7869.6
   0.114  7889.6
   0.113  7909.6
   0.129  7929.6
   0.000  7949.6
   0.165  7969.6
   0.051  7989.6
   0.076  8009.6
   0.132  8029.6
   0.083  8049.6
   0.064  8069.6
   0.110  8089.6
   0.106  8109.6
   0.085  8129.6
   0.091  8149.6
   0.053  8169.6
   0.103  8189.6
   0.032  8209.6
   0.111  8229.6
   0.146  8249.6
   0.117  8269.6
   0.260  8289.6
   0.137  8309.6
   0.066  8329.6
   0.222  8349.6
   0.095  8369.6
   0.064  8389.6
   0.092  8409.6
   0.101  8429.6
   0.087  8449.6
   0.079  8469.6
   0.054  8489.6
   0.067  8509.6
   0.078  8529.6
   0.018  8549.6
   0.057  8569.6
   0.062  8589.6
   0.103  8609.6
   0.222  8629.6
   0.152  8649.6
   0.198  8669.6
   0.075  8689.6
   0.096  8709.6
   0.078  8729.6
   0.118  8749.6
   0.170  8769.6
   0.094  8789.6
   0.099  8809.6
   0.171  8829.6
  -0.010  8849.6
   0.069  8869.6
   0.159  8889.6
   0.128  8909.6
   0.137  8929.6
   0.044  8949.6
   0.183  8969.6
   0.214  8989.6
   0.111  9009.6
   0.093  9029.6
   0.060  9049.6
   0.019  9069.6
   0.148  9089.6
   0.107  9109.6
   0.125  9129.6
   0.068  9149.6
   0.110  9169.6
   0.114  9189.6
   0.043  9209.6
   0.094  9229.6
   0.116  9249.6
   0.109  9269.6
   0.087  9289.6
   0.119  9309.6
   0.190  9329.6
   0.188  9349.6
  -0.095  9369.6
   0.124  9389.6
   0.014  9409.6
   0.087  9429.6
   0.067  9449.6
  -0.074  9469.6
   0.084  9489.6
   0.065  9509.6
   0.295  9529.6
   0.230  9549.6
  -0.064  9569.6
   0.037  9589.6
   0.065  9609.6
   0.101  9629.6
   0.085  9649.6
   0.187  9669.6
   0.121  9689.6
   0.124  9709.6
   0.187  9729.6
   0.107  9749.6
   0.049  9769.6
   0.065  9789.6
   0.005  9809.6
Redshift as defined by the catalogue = 1.09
